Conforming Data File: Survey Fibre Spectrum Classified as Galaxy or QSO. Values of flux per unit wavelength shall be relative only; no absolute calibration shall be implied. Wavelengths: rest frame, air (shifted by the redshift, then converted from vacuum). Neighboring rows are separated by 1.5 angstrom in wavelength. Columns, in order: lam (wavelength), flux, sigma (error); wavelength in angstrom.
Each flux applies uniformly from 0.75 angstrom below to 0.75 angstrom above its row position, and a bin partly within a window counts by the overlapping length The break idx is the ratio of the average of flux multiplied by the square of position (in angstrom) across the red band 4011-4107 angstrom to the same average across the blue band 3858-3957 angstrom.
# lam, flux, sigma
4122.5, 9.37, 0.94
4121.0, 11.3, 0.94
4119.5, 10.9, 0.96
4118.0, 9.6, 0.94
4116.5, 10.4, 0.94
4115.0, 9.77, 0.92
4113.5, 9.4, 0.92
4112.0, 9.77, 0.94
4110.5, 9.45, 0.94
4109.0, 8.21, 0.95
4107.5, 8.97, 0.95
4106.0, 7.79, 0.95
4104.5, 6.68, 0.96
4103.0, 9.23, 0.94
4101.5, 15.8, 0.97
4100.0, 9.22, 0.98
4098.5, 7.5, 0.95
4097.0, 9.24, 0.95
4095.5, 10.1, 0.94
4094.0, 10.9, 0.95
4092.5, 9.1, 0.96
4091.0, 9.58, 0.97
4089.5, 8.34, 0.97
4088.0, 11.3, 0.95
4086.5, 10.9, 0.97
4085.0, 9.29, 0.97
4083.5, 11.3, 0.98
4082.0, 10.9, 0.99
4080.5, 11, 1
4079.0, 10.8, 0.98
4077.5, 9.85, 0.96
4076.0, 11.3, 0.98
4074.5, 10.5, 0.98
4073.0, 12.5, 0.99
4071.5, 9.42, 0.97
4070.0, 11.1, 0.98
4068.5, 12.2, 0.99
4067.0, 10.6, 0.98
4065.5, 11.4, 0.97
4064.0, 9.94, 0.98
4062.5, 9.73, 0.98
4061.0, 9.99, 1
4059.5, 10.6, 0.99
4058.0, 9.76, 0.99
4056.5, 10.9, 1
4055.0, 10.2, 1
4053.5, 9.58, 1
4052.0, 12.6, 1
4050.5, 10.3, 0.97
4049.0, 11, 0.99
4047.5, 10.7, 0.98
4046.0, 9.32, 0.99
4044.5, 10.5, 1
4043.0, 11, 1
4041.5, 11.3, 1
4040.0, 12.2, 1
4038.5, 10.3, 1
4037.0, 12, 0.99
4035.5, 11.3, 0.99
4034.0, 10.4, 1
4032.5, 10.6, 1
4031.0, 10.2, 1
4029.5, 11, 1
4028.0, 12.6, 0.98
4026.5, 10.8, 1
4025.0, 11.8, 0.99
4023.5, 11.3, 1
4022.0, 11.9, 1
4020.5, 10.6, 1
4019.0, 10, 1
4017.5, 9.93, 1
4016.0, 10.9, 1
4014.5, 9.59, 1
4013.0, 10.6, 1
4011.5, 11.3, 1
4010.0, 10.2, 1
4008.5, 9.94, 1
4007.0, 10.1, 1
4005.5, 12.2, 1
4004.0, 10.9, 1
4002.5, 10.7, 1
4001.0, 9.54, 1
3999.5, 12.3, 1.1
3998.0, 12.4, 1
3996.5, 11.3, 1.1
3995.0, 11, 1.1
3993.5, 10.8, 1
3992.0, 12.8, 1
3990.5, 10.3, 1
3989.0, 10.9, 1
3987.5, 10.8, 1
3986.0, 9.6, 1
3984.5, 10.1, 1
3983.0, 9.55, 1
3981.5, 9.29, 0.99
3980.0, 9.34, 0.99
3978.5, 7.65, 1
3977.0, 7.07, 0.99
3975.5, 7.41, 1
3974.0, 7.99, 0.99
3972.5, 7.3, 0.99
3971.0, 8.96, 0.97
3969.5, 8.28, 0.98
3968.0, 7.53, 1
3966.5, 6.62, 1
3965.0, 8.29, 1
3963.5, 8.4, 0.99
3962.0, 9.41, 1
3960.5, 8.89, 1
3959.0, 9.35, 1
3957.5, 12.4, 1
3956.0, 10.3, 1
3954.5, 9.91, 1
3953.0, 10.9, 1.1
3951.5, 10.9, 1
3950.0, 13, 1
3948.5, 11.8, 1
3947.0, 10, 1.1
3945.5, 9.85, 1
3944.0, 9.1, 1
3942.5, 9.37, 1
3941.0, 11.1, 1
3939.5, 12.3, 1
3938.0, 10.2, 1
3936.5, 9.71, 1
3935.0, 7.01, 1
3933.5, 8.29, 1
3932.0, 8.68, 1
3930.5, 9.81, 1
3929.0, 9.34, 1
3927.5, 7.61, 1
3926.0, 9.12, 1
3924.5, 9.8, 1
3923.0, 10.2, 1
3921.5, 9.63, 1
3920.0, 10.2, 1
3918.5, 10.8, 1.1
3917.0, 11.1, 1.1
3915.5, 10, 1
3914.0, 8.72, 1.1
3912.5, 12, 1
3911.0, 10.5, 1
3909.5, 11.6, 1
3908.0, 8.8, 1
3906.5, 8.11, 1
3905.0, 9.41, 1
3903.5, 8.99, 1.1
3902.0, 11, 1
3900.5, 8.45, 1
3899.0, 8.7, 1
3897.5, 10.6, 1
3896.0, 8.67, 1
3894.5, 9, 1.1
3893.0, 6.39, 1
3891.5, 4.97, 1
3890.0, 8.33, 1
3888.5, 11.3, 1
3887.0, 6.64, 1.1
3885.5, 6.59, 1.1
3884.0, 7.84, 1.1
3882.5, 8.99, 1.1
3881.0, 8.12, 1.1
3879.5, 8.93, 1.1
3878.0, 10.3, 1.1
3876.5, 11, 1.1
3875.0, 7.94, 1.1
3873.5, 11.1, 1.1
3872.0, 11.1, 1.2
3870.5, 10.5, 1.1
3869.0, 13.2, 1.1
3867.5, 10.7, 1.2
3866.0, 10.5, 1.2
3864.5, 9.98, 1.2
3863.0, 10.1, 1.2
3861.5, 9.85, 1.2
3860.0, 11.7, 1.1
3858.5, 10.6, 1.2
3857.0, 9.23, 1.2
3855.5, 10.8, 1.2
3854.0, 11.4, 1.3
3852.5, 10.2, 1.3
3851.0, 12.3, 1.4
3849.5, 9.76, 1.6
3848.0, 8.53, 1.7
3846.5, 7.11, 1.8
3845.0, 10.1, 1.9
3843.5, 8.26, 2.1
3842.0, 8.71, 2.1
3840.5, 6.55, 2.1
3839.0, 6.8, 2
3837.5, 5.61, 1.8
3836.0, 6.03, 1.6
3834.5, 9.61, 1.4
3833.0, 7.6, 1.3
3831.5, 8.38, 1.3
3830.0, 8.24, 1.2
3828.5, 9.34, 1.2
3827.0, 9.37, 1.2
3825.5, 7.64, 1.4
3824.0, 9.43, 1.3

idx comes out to 1.17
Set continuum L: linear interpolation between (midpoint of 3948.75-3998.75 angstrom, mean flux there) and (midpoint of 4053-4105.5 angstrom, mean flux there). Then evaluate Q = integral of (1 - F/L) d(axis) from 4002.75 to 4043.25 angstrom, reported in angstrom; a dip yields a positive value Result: -3.86 angstrom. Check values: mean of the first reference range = 9.68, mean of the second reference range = 10.3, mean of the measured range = 10.9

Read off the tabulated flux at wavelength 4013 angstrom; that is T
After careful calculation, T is 10.6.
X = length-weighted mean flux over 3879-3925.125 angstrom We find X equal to 9.17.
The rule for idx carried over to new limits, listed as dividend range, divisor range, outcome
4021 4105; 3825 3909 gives 1.28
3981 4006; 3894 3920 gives 1.16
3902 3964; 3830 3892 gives 1.12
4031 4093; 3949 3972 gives 1.17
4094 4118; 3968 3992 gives 1.12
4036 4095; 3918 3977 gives 1.19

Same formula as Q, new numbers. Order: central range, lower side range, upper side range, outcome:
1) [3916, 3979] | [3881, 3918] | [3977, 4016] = 1.85 angstrom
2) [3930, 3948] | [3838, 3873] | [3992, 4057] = 1.30 angstrom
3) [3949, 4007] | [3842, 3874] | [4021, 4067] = 4.25 angstrom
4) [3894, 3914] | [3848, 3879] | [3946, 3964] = 1.63 angstrom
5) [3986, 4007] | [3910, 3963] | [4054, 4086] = -1.68 angstrom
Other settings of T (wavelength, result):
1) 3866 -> 10.5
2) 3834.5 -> 9.61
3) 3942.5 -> 9.37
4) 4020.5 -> 10.6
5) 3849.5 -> 9.76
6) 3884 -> 7.84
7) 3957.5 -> 12.4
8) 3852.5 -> 10.2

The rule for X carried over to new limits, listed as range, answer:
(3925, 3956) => 9.91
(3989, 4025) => 10.9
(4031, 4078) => 10.7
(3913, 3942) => 9.68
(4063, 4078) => 10.9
